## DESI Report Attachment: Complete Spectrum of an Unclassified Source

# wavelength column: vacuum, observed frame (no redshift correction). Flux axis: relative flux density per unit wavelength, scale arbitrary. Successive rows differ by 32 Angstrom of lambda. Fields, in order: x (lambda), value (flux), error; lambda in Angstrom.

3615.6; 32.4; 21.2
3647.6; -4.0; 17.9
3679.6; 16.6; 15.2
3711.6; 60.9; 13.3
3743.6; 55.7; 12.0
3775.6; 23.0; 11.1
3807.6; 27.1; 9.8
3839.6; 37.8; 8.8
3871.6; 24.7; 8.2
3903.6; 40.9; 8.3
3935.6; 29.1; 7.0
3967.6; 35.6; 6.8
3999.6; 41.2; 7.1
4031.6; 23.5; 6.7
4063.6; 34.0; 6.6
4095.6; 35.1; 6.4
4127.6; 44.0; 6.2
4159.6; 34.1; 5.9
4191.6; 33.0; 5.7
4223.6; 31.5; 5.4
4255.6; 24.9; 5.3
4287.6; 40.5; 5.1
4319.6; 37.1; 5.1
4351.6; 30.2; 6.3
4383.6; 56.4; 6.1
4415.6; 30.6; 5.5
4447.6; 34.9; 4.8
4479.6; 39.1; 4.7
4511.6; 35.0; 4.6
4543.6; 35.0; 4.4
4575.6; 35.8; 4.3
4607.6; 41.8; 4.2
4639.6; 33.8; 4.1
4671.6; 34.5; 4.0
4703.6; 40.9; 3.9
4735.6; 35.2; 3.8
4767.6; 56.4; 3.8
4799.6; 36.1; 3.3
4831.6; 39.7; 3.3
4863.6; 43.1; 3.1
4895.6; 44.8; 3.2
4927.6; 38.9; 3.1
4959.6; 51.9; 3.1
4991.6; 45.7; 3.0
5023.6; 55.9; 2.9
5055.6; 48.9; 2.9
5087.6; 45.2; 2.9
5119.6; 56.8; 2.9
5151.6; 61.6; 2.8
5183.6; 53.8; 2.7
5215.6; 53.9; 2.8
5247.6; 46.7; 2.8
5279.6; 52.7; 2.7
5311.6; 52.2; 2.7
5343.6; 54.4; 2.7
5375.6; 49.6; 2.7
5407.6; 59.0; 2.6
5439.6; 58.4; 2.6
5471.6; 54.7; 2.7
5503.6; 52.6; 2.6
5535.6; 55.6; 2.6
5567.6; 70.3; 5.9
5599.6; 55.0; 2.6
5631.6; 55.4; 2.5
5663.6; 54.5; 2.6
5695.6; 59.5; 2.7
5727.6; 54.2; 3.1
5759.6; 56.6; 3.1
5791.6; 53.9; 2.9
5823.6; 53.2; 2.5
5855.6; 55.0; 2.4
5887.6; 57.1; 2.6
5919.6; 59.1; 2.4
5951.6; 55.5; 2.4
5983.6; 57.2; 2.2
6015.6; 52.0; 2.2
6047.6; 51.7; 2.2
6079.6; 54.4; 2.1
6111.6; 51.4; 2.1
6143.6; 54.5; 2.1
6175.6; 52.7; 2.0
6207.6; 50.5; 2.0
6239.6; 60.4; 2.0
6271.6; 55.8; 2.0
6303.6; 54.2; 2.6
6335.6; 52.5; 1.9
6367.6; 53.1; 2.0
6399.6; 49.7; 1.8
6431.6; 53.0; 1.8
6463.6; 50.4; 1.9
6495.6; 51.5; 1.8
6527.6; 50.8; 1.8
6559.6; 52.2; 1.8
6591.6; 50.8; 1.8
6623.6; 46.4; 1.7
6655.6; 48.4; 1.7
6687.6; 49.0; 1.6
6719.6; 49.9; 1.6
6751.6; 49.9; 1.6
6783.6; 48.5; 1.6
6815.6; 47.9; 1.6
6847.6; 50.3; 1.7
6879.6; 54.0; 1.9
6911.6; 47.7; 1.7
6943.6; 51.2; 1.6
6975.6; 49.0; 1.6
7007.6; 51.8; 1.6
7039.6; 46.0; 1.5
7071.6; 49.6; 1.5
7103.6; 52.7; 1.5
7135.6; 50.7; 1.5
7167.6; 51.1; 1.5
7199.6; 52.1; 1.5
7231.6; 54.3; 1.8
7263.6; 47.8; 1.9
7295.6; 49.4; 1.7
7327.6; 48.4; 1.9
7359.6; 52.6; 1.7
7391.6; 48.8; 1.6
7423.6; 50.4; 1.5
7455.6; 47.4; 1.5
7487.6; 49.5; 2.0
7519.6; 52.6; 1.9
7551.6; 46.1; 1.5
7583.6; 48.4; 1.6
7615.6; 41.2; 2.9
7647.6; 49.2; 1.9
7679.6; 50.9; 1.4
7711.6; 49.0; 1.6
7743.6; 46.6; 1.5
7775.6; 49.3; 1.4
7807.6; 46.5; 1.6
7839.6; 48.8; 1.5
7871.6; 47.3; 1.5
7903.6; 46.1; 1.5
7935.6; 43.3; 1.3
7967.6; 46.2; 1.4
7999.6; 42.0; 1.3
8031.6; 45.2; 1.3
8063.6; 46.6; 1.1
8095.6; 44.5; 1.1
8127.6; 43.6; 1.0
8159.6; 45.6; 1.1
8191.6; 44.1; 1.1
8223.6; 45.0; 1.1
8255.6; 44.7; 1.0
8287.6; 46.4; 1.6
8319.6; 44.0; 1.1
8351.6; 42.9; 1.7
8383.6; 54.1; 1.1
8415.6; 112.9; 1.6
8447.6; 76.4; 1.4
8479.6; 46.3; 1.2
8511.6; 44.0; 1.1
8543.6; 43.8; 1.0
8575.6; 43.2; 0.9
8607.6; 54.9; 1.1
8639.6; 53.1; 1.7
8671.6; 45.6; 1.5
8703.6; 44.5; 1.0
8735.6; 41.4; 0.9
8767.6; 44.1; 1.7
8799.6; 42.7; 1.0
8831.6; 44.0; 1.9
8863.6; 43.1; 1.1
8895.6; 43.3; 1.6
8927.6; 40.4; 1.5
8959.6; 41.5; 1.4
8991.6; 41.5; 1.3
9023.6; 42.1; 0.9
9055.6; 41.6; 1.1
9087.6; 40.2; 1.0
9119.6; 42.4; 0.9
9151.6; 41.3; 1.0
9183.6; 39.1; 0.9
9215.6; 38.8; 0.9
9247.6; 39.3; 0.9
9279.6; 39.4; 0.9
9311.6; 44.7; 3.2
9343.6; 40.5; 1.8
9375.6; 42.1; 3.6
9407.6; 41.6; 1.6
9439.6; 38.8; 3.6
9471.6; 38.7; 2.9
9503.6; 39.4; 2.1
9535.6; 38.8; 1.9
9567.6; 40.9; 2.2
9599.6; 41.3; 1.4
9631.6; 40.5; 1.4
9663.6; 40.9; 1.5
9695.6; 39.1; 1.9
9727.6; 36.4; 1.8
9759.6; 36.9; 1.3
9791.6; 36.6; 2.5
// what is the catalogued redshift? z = 0.281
